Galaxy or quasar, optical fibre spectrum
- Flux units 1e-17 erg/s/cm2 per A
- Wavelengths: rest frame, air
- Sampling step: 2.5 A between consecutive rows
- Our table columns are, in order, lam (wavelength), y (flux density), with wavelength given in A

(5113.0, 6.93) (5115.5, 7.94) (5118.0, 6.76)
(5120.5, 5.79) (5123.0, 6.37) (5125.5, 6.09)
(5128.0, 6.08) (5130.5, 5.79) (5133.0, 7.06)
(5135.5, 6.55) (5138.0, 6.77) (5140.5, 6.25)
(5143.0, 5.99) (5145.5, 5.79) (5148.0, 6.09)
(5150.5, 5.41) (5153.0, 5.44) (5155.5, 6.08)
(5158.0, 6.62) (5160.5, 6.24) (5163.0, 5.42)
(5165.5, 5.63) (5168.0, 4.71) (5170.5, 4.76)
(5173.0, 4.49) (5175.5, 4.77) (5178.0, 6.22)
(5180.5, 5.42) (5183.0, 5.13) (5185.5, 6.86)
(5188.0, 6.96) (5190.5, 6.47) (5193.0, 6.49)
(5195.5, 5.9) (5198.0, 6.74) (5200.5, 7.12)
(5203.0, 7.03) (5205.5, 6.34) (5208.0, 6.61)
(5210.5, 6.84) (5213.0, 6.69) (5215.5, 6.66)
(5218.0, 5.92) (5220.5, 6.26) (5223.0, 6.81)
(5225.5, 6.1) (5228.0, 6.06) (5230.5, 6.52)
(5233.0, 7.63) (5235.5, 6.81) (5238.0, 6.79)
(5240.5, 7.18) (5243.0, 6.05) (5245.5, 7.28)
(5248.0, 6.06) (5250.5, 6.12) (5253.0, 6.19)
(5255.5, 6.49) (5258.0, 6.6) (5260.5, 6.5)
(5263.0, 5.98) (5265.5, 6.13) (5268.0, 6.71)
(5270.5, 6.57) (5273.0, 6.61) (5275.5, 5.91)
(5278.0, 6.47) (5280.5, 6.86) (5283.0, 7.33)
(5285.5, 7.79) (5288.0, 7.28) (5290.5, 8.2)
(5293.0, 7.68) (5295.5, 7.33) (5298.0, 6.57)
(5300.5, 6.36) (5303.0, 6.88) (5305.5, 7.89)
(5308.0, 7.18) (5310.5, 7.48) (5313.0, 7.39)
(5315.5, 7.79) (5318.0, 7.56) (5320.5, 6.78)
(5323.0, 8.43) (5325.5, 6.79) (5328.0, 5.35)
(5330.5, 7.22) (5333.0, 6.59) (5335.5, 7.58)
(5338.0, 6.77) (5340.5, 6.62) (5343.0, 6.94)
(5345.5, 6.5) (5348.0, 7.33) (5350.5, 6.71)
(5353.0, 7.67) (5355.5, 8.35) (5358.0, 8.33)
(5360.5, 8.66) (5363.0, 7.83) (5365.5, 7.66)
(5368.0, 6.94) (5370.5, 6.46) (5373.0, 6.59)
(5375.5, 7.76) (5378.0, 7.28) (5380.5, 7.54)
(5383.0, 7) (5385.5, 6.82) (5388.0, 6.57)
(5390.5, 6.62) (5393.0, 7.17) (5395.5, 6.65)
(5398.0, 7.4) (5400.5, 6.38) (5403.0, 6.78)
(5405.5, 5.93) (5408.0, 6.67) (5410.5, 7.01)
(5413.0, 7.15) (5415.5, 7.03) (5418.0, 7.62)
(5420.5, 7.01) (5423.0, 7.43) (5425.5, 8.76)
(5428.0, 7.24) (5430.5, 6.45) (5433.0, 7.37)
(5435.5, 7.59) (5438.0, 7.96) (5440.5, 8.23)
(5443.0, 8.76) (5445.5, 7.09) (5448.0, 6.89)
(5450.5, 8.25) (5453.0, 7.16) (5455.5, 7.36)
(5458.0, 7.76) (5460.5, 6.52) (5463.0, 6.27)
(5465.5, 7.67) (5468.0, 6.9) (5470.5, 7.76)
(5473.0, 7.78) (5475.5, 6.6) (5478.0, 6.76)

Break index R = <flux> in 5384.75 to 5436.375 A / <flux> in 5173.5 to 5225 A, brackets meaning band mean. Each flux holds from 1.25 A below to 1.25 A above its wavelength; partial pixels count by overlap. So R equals 1.1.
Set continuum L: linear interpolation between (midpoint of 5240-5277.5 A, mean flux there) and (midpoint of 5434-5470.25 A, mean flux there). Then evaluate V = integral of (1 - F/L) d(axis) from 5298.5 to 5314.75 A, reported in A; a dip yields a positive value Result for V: -1.2 A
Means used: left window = 6.41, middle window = 7.19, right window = 7.47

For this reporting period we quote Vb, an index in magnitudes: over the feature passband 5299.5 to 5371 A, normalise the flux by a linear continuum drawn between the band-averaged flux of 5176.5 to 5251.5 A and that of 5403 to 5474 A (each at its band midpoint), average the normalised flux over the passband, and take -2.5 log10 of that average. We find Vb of -0.047 mag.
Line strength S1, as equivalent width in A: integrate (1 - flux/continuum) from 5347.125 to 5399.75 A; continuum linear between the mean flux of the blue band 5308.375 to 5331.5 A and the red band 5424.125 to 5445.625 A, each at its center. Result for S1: 1.1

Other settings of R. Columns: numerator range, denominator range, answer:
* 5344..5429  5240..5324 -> 1.04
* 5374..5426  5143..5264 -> 1.13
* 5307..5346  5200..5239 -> 1.07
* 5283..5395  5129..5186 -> 1.25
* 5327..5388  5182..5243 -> 1.09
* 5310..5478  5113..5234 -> 1.16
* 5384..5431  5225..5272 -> 1.07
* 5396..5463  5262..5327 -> 1.03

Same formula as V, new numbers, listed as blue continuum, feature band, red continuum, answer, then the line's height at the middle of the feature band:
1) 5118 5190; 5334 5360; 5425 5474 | -1.4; 6.93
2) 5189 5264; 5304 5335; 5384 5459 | -1.5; 6.87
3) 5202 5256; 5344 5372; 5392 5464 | -1.9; 7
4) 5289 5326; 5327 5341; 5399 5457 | 1.2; 7.35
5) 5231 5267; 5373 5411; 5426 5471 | 1.5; 7.17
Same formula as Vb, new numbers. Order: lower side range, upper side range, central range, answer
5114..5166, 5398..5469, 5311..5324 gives -0.109 mag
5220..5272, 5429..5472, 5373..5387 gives -0.015 mag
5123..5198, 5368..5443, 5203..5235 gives -0.058 mag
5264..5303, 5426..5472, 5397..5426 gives 0.039 mag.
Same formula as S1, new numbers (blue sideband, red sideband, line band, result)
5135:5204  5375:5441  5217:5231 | -0.1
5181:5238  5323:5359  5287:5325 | -2.4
